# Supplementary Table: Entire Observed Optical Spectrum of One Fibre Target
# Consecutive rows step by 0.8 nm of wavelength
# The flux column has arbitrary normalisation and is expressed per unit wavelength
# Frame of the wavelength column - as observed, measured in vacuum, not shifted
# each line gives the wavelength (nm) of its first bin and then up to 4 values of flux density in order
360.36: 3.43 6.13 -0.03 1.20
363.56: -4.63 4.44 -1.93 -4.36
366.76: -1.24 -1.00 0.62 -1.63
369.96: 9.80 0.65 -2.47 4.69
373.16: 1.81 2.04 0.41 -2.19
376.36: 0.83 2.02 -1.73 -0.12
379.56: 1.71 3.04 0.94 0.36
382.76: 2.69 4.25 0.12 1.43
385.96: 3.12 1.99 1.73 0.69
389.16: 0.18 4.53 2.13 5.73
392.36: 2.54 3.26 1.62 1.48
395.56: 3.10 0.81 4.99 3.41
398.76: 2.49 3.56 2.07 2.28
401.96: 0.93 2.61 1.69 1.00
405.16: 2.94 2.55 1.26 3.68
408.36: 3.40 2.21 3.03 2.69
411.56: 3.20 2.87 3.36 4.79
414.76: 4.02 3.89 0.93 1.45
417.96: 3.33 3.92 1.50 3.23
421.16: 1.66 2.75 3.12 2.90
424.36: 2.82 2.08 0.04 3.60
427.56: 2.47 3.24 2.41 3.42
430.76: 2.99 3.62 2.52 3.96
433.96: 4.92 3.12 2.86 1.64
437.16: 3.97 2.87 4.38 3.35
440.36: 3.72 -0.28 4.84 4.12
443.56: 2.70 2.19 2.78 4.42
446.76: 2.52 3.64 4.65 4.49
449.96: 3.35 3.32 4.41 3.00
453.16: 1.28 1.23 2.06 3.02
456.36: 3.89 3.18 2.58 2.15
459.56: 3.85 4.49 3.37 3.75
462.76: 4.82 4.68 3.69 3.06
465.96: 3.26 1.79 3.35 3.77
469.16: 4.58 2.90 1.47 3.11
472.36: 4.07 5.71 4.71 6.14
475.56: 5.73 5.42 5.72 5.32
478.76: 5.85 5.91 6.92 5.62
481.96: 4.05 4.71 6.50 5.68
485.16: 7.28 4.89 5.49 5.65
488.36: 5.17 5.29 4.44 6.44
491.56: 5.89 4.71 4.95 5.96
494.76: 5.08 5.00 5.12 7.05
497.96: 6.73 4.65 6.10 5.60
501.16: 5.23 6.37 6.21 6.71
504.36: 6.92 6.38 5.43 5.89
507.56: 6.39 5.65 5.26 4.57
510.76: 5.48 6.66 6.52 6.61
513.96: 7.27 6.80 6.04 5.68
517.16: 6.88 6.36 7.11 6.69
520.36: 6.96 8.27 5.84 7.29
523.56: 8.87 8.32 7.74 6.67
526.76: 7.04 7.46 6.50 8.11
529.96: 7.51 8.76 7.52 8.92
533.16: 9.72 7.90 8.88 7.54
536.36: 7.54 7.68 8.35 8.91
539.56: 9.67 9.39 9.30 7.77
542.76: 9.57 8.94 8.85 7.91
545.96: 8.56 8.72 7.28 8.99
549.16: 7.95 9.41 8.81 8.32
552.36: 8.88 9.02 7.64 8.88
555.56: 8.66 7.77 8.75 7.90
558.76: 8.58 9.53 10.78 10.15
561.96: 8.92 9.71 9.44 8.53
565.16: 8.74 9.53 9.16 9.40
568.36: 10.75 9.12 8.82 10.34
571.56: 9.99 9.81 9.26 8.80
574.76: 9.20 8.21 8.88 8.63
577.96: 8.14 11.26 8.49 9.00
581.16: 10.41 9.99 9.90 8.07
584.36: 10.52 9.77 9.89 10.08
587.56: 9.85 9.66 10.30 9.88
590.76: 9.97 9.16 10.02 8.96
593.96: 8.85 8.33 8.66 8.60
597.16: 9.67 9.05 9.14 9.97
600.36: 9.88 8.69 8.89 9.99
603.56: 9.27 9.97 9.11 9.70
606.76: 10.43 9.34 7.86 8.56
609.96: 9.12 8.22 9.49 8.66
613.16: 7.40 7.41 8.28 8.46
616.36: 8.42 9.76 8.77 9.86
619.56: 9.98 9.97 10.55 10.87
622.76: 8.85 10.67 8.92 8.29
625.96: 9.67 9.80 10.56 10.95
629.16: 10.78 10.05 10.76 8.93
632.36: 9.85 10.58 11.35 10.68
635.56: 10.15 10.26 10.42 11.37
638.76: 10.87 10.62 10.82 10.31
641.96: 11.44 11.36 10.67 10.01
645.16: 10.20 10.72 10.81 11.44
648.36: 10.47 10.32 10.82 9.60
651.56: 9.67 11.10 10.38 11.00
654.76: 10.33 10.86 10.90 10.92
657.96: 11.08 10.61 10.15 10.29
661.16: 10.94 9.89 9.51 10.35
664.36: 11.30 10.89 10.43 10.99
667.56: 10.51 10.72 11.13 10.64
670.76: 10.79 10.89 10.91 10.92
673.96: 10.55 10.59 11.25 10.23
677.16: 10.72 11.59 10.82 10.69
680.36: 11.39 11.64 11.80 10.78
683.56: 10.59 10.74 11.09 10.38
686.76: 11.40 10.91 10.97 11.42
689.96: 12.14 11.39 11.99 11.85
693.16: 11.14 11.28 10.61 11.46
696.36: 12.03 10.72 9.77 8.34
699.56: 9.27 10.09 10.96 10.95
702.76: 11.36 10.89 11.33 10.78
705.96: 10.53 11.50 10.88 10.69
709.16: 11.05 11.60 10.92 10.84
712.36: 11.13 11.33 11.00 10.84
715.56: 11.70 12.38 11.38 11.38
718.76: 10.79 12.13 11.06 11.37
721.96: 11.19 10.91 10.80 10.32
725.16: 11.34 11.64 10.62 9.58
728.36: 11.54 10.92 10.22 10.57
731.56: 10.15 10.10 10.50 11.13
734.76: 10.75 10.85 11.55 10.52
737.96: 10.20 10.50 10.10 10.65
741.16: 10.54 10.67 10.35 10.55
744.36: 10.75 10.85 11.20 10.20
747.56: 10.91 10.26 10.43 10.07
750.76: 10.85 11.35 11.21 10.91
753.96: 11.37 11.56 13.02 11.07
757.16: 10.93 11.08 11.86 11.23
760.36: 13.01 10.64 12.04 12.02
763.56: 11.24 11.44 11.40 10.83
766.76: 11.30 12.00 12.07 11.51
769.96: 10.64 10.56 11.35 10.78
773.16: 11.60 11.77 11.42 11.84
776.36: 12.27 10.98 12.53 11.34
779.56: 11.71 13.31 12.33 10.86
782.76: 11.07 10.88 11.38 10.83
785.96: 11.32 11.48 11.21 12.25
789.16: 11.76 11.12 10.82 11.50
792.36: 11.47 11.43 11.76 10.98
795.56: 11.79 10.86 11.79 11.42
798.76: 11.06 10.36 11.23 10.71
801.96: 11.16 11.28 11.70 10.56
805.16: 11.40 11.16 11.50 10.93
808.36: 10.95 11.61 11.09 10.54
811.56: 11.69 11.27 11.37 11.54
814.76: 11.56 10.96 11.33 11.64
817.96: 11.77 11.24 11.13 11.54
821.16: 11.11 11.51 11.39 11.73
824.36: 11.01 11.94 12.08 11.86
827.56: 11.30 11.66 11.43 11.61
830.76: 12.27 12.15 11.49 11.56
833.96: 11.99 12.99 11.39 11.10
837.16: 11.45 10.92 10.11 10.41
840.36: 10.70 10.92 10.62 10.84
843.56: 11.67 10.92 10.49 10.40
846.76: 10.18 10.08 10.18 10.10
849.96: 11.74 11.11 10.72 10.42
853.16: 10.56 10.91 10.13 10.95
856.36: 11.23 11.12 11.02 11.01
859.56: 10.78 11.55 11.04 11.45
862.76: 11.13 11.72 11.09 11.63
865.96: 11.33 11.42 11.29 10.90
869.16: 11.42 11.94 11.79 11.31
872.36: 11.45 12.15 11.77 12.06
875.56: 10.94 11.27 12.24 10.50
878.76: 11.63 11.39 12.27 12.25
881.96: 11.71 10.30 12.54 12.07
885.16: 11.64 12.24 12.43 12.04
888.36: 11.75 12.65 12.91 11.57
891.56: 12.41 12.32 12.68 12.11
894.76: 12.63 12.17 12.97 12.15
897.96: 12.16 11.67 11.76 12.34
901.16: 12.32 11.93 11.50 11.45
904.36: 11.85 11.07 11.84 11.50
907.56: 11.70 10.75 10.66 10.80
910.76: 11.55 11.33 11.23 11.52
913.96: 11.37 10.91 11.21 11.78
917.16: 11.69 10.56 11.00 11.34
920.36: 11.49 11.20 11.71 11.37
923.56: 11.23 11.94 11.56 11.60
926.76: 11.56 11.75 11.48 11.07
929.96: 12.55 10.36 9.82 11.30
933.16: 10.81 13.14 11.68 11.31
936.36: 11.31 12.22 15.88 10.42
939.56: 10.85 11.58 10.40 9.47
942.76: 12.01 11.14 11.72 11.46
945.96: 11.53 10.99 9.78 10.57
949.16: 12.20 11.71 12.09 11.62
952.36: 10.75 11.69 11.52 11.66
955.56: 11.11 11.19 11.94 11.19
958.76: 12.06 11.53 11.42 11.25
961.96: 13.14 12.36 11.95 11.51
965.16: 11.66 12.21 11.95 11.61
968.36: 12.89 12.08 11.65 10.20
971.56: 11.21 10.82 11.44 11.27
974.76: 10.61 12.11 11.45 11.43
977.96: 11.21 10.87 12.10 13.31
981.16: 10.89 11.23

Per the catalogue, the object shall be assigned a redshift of 0.185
